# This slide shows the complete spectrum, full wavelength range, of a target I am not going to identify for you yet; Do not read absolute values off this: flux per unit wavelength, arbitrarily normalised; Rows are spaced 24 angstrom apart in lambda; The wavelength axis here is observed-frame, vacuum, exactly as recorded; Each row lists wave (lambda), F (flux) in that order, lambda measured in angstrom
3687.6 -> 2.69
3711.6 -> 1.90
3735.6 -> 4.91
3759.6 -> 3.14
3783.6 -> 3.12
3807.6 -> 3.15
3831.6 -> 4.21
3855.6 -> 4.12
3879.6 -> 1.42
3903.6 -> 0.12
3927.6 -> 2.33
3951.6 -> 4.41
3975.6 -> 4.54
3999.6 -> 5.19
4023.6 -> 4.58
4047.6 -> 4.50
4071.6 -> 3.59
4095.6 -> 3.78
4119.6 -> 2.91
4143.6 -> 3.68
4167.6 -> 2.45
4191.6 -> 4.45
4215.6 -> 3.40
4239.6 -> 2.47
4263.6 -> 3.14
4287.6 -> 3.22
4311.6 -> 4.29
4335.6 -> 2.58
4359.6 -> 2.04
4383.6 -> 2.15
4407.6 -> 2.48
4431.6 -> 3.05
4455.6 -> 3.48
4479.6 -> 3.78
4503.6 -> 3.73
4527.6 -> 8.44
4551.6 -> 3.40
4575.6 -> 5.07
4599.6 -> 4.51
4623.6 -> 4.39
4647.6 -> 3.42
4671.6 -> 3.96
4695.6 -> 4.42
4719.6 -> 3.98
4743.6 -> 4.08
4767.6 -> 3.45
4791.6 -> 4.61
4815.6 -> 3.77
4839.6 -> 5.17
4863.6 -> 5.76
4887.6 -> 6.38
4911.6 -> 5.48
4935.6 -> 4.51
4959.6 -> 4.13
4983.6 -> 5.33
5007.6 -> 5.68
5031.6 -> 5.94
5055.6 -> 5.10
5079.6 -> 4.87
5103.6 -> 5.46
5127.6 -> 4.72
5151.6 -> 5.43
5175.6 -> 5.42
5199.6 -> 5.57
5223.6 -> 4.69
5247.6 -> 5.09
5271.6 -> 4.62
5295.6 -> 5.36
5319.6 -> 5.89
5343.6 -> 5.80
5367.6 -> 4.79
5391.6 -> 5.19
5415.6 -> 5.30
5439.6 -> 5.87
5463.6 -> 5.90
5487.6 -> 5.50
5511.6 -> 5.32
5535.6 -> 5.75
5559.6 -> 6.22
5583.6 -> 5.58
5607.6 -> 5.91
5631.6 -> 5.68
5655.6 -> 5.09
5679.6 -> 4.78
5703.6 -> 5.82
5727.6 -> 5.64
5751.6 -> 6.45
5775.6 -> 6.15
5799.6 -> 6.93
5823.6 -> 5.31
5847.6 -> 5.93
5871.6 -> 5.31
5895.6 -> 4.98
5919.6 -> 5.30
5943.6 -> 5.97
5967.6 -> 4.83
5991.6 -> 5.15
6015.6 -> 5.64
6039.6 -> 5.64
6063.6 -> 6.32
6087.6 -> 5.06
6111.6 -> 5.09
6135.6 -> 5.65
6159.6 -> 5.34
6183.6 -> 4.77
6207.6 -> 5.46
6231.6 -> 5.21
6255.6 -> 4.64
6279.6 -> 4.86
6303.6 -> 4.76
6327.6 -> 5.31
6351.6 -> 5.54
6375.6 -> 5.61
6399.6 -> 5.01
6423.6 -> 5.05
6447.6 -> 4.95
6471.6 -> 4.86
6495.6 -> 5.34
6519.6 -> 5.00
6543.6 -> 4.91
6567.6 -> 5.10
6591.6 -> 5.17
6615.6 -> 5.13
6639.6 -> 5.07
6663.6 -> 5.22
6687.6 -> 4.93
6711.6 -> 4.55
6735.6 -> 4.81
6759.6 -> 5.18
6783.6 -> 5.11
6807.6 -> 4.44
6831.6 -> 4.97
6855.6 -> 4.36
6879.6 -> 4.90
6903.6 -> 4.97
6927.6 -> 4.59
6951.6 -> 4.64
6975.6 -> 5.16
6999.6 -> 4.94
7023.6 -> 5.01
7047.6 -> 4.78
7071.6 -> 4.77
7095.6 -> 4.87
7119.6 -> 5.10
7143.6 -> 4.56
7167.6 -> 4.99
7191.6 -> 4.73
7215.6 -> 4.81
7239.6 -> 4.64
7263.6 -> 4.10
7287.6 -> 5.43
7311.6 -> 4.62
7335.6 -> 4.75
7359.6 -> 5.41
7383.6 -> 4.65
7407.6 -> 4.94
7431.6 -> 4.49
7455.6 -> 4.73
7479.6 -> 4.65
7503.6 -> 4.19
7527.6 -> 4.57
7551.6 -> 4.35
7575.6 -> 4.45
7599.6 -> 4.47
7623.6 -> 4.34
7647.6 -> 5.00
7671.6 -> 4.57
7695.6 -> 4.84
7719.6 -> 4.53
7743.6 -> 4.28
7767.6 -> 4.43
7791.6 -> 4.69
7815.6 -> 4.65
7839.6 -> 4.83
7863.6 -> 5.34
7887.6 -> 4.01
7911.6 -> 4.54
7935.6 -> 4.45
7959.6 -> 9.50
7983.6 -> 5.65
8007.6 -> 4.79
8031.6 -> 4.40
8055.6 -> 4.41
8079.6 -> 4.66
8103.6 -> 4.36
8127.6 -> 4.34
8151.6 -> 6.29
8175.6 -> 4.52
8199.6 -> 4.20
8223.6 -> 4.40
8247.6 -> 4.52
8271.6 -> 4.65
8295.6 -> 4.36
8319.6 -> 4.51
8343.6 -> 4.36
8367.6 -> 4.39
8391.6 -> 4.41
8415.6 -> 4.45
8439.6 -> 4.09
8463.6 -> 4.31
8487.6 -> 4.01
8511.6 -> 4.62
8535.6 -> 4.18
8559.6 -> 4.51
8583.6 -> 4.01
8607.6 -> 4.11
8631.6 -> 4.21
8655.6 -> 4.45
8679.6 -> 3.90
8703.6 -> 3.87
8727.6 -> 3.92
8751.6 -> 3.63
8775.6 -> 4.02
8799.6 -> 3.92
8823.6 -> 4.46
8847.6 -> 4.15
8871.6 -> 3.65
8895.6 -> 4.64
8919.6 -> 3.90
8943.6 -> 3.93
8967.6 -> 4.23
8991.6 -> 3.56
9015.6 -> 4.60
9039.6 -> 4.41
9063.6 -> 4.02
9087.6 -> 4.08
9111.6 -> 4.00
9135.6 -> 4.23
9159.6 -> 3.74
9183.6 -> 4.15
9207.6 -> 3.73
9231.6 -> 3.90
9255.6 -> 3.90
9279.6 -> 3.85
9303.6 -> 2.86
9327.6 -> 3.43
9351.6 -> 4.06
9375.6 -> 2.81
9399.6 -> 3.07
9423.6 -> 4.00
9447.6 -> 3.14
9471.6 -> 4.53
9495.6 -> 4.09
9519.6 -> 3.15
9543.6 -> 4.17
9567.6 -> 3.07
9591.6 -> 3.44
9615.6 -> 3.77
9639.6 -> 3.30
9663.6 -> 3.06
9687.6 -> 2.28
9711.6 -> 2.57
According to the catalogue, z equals 0.21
